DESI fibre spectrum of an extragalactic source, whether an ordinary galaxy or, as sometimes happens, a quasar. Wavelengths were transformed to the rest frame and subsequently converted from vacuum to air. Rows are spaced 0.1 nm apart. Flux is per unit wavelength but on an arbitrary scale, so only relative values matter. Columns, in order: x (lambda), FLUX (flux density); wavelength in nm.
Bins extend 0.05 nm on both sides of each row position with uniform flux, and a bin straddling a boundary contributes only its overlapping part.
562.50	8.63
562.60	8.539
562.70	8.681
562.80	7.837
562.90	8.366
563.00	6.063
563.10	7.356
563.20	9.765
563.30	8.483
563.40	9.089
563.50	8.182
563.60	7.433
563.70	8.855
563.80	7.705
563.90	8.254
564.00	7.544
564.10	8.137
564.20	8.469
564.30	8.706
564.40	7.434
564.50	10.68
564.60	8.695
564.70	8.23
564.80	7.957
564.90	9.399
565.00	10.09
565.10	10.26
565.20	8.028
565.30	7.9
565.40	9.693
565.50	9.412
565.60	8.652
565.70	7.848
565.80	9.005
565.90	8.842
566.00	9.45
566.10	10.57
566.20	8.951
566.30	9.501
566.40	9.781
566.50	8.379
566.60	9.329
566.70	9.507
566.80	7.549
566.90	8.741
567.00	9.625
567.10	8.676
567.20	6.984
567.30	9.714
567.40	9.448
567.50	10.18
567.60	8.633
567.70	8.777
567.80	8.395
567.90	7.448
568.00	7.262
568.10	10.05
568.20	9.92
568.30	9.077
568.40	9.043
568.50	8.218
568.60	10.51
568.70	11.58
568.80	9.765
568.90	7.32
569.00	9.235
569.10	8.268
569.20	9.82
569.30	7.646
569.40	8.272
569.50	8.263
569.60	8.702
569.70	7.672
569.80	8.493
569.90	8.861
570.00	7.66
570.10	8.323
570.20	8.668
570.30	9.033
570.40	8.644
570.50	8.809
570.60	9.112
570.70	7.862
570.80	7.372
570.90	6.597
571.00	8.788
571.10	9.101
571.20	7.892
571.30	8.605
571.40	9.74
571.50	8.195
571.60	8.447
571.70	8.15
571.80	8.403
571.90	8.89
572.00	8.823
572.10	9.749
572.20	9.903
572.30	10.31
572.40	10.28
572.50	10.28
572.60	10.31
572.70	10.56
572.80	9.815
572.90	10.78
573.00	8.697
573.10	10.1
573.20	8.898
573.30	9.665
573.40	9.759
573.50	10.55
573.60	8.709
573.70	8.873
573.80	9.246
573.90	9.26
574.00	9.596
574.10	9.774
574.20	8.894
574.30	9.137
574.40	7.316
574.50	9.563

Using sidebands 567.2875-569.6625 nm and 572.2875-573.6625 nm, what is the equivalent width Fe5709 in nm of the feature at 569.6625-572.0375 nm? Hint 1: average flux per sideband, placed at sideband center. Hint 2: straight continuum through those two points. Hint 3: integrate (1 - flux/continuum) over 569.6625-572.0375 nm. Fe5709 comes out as 0.26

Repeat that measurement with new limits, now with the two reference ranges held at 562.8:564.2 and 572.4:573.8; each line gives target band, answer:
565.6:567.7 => -0.091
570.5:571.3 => 0.103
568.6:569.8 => 0.033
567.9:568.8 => -0.042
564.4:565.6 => -0.097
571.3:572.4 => 0.053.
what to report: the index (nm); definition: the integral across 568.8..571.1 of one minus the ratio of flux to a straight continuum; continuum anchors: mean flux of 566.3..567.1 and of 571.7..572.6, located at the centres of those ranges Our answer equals 0.23 nm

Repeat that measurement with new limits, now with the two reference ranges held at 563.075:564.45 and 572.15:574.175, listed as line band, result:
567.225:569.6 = 0.01 nm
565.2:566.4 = -0.07 nm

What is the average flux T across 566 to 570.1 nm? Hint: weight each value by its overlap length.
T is 8.9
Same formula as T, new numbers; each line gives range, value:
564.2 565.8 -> 8.86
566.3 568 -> 8.8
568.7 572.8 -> 8.82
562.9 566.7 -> 8.71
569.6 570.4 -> 8.42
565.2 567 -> 9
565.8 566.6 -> 9.33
